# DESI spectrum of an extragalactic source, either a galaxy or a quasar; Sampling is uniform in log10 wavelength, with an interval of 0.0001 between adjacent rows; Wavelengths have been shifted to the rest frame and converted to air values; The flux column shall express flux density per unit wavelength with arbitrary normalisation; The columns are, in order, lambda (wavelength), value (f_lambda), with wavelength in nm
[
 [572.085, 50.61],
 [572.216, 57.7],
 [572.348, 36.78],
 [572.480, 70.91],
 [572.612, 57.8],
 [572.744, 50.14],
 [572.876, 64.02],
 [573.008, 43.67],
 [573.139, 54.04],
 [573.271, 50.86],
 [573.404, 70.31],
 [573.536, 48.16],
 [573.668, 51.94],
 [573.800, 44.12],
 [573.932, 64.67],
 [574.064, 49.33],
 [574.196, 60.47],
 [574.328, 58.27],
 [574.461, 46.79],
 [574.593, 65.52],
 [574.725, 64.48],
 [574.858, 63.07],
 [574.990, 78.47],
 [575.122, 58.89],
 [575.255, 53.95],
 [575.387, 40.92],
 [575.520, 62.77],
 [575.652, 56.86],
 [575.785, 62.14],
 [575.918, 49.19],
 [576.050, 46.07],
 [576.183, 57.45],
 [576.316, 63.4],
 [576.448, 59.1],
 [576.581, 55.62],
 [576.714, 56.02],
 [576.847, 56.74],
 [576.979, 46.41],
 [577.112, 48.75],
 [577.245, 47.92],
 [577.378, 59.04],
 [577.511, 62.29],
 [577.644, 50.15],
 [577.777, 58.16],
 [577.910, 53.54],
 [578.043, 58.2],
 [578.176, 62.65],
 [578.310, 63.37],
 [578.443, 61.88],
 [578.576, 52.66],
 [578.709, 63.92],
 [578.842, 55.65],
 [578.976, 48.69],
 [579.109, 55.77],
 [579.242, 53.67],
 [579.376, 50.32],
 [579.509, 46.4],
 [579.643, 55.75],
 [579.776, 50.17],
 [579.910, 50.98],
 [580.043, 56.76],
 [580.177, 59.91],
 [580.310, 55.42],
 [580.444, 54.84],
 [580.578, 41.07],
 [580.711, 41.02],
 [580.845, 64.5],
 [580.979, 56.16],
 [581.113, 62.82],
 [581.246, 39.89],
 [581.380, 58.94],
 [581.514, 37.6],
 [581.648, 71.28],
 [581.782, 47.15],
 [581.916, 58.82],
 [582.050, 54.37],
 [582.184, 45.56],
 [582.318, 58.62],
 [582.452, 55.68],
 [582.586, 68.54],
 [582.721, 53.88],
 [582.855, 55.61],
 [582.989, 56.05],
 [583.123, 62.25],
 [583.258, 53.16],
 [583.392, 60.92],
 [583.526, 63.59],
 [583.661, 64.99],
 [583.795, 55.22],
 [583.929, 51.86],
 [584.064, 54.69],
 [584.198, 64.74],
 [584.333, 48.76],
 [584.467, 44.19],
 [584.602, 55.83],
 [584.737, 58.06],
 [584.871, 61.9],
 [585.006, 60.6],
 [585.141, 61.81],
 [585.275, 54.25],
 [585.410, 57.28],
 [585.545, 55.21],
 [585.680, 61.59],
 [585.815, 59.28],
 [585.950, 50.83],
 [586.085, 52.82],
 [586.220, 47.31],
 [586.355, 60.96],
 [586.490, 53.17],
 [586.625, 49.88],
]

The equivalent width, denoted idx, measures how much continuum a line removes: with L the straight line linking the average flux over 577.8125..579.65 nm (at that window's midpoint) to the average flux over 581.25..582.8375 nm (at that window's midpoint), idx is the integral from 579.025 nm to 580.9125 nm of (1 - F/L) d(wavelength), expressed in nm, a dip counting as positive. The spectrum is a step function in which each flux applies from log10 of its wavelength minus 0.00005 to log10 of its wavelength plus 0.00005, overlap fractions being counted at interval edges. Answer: 0.10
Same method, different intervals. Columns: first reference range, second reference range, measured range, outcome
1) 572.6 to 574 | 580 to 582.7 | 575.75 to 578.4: -0.07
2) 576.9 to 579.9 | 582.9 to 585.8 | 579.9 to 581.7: 0.07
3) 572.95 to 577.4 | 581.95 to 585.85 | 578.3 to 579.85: 0.05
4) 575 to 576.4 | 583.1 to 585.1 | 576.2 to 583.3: 0.21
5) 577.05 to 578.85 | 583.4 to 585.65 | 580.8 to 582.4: 0.07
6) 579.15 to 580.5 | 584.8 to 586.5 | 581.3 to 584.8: -0.05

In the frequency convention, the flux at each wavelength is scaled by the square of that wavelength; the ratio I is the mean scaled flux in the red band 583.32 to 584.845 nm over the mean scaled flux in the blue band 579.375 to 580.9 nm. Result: 1.10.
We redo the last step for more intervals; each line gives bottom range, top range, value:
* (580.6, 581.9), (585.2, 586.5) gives 1.06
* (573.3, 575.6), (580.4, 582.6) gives 0.95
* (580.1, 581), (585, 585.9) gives 1.11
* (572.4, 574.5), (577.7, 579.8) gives 1.03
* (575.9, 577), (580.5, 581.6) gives 0.94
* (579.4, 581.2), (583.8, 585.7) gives 1.07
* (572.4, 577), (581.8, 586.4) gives 1.03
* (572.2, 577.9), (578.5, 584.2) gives 1.01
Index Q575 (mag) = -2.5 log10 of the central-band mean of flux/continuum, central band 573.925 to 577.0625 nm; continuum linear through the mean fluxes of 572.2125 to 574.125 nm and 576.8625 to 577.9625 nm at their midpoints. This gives -0.066 mag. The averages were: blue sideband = 54.2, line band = 57.2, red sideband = 53.5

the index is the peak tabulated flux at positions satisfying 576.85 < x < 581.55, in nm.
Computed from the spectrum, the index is 64.5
